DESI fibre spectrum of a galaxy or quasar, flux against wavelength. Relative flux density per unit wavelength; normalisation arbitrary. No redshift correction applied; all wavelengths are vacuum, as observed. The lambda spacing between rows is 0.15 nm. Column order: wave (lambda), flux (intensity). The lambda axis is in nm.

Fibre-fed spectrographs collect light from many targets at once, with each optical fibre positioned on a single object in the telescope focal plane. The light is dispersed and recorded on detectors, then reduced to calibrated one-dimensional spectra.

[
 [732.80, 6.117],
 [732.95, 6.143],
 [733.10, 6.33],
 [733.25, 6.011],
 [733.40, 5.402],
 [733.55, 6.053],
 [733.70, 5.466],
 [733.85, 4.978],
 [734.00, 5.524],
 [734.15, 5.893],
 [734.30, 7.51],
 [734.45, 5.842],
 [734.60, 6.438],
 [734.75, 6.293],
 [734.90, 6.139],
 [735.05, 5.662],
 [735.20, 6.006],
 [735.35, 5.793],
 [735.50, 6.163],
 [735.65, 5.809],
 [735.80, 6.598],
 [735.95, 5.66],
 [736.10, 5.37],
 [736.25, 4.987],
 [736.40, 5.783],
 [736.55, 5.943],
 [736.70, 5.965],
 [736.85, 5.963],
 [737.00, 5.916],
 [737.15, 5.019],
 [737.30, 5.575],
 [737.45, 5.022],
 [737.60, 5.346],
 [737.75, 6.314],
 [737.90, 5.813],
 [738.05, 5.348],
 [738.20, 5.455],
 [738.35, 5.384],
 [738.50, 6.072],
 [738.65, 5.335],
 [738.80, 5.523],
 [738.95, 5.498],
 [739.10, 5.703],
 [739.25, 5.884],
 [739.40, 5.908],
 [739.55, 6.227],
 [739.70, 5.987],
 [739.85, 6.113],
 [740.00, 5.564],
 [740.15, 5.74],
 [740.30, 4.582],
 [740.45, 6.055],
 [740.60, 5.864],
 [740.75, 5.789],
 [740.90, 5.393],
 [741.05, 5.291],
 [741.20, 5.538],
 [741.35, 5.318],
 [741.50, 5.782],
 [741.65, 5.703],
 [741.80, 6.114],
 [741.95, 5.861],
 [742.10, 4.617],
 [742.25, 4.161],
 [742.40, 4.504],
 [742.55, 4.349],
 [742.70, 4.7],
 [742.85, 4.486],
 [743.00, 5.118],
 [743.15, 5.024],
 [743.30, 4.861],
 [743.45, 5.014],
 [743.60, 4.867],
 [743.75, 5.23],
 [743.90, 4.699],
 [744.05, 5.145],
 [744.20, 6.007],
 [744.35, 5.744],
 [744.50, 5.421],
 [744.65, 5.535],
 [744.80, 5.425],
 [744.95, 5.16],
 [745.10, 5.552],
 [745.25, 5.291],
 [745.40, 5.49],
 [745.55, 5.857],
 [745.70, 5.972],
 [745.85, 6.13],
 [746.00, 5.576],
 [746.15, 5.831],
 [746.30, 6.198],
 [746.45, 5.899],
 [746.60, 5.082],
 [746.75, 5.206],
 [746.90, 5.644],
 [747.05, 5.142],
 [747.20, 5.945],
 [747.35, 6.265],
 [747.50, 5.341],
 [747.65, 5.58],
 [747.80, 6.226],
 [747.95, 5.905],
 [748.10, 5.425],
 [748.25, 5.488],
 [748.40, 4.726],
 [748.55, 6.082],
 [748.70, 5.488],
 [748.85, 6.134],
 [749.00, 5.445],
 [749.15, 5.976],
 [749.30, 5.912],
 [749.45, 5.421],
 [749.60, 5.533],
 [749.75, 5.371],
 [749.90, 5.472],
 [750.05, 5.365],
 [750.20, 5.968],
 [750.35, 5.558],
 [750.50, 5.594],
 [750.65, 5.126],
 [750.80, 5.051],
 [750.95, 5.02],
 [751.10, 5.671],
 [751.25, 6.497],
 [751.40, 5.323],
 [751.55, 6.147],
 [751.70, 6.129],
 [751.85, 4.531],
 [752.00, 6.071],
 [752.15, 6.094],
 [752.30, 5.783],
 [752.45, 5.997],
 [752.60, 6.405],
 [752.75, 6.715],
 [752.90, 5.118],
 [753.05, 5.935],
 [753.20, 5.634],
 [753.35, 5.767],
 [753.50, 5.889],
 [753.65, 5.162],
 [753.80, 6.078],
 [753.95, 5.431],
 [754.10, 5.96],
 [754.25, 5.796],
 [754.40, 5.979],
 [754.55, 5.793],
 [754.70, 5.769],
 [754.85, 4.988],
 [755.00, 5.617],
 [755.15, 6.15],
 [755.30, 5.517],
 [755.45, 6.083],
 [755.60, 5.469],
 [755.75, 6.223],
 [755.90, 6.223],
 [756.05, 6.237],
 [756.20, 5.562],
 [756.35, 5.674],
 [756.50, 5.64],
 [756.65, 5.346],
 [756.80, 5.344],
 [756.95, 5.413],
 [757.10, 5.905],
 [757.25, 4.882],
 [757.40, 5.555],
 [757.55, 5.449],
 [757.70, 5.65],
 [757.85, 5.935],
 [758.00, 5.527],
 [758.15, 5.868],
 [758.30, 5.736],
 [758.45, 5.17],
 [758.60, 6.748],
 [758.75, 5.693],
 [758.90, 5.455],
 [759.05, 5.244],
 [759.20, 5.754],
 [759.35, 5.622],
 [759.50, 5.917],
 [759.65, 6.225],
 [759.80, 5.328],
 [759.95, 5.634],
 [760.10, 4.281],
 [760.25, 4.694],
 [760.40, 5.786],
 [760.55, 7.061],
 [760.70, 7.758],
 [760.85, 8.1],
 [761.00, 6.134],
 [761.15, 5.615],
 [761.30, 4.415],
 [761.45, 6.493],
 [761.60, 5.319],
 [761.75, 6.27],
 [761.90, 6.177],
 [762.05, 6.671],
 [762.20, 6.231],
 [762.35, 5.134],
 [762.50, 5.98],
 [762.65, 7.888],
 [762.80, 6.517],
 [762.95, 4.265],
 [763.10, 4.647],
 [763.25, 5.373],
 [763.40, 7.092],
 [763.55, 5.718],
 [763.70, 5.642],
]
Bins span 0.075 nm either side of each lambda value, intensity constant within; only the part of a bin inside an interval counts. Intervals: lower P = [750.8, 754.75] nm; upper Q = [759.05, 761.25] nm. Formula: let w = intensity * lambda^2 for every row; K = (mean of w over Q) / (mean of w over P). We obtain 1.0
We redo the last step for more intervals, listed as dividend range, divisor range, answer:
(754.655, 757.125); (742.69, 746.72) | 1.09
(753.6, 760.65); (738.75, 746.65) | 1.08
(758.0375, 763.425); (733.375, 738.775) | 1.09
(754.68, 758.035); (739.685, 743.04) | 1.11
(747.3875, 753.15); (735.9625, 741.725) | 1.04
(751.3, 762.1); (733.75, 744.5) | 1.09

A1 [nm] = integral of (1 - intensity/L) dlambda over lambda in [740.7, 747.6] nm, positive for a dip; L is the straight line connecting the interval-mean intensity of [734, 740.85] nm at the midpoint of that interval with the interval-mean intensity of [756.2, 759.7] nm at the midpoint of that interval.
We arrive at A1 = 0.44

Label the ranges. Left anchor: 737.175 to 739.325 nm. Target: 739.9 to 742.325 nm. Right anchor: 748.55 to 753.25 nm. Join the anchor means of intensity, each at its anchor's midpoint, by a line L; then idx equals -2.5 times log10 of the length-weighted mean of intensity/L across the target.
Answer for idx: 0.03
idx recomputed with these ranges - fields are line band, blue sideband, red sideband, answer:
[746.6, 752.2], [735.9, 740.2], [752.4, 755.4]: 0.03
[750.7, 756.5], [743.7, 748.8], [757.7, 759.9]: -0.02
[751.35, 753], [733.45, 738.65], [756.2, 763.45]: -0.01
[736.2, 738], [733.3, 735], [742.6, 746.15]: 0.02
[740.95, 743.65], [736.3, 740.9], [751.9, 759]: 0.12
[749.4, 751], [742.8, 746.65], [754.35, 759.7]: 0.03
